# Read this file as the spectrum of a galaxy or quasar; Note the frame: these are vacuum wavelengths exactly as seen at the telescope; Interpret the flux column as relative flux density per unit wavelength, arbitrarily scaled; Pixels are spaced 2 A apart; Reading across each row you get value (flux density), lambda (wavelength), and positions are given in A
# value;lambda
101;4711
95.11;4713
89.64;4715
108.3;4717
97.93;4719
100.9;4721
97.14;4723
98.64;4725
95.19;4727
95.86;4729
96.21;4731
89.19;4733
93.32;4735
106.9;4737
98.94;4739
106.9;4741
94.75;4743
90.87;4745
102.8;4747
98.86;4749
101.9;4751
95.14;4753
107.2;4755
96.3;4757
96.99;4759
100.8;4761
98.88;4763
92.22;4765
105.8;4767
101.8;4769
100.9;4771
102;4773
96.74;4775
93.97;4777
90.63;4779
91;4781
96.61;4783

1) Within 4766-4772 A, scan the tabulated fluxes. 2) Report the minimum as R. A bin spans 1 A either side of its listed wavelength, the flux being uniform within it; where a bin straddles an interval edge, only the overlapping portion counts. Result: 100.9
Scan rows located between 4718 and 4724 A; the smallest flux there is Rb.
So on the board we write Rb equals 97.14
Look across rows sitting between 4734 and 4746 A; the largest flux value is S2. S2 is 106.9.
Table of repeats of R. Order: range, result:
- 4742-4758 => 90.87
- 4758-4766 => 92.22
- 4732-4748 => 89.19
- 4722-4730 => 95.19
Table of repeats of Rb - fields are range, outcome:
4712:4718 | 89.64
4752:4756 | 95.14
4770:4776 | 96.74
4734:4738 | 93.32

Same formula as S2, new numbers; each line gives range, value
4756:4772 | 105.8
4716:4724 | 108.3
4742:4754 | 102.8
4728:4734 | 96.21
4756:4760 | 96.99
